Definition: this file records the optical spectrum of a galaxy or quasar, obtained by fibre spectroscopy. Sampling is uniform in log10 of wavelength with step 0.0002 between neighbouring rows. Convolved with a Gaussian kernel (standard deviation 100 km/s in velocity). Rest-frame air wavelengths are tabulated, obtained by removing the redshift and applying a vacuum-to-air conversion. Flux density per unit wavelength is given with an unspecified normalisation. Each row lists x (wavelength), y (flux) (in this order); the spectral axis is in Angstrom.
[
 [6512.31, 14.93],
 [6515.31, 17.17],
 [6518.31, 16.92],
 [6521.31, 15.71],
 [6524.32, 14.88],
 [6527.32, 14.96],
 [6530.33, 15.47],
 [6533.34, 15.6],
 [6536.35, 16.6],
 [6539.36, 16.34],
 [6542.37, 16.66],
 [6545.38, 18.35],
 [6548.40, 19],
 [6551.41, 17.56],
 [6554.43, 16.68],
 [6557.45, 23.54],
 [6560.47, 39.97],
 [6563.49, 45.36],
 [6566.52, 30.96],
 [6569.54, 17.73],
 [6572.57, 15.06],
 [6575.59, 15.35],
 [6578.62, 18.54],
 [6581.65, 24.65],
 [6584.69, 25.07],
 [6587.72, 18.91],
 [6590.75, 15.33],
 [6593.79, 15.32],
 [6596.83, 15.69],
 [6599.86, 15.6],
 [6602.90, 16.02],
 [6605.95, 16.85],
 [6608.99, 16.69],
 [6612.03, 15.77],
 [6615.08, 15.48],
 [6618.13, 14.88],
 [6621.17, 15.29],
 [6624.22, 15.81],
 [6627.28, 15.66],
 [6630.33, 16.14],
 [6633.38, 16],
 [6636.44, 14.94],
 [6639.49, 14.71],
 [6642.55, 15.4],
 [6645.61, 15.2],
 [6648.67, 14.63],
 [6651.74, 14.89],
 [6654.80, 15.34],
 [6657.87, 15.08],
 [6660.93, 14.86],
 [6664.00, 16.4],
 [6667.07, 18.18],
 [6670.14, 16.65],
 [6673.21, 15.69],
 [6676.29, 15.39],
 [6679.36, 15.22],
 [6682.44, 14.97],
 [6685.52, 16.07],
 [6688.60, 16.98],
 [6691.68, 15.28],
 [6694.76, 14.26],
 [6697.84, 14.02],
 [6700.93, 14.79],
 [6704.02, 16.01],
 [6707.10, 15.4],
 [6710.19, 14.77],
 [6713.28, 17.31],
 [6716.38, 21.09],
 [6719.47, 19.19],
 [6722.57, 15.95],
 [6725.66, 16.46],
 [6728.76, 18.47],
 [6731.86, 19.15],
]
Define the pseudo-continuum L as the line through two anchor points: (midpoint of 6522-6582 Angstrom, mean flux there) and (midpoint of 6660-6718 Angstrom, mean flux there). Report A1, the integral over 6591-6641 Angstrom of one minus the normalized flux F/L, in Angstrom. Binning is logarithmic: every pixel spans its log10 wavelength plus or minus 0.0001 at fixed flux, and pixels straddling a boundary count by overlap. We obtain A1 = 7.41 Angstrom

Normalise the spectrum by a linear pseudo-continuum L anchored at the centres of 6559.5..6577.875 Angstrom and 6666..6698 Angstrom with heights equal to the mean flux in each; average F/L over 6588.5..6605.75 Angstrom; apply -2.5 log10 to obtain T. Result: 0.45 mag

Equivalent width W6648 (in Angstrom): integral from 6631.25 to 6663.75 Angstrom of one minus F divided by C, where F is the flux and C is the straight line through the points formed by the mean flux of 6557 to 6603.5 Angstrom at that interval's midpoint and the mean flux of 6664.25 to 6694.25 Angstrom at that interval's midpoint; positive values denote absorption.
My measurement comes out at 5.0 Angstrom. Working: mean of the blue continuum 22.1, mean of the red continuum 16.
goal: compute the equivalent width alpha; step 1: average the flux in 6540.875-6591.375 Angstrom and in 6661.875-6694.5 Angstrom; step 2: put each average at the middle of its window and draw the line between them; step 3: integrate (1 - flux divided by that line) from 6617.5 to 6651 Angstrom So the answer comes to 5.72 Angstrom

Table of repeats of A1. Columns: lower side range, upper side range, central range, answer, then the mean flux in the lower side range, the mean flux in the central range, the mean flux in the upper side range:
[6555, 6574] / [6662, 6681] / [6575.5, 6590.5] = 3.20 Angstrom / 28.2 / 20.6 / 16.2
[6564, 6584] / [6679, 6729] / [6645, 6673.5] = 3.79 Angstrom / 21.8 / 15.7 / 16.2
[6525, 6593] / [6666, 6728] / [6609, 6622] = 2.30 Angstrom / 20.7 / 15.5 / 16.2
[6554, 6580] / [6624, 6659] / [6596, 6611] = 3.05 Angstrom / 25.2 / 16.2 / 15.3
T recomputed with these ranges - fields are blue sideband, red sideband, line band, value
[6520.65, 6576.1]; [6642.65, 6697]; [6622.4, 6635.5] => 0.09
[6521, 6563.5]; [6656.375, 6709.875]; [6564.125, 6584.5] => -0.16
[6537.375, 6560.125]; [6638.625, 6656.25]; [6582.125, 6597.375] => -0.06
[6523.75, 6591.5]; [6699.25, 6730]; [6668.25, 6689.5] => 0.12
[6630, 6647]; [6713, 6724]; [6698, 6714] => 0.17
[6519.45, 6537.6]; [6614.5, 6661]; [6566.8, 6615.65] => -0.15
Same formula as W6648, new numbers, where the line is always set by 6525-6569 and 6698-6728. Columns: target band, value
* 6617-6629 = 2.5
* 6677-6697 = 2.4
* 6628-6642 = 2.6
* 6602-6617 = 2.8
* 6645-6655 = 2.0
